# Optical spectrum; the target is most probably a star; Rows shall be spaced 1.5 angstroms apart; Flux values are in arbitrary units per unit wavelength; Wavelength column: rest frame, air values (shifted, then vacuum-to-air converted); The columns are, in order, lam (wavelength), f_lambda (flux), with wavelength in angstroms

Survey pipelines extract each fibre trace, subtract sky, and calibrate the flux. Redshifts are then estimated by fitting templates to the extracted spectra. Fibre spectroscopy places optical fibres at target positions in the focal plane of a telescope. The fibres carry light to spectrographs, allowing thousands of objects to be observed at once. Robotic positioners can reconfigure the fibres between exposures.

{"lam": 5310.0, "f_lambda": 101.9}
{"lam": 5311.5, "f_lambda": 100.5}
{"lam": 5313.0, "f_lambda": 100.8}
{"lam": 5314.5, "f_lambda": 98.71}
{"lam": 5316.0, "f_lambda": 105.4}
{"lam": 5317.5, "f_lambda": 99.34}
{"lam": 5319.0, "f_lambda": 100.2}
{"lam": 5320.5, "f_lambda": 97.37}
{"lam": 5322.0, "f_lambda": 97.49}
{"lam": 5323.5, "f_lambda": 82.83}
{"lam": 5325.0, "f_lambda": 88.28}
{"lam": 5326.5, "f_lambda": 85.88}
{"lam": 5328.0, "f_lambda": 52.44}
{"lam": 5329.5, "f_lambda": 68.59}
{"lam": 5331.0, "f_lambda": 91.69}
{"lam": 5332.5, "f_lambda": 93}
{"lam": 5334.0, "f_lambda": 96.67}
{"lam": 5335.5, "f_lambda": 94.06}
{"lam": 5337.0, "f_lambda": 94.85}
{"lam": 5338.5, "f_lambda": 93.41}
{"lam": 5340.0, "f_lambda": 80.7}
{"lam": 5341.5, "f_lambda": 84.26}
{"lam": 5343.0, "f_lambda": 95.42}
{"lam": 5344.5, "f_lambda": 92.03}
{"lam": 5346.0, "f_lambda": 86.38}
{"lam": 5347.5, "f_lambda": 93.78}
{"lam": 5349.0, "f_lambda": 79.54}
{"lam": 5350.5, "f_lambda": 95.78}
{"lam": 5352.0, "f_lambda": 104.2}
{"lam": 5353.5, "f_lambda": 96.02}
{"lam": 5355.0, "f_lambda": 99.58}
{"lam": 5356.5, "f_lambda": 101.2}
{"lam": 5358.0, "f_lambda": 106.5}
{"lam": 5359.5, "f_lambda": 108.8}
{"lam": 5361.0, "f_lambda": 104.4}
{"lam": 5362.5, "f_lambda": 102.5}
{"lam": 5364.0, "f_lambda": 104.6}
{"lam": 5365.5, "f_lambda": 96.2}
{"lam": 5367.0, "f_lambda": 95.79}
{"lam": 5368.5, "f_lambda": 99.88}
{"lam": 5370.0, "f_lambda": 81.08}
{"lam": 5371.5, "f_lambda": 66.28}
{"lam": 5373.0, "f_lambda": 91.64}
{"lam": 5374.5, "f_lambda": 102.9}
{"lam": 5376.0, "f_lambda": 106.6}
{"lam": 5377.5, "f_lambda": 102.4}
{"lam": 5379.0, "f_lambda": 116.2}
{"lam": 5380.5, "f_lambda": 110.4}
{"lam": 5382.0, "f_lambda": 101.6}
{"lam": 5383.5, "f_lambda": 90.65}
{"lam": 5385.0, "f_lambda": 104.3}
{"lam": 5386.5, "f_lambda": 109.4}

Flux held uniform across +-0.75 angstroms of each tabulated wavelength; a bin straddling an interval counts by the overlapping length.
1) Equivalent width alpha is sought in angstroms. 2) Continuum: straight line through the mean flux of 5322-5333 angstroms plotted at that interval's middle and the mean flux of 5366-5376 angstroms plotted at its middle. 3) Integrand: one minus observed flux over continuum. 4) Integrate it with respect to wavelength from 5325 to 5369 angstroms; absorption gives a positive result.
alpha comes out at -3.66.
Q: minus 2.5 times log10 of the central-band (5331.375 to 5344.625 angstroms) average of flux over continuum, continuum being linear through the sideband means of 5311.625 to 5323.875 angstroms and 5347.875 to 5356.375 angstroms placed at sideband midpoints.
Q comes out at 0.06 mag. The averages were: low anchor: 98.4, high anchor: 95.4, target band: 91.6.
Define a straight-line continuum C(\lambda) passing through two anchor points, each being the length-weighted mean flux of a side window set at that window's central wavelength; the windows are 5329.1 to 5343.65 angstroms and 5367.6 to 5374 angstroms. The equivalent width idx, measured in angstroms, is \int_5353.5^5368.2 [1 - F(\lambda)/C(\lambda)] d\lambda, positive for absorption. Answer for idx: -2.53 angstroms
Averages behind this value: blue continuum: 89.7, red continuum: 85.7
